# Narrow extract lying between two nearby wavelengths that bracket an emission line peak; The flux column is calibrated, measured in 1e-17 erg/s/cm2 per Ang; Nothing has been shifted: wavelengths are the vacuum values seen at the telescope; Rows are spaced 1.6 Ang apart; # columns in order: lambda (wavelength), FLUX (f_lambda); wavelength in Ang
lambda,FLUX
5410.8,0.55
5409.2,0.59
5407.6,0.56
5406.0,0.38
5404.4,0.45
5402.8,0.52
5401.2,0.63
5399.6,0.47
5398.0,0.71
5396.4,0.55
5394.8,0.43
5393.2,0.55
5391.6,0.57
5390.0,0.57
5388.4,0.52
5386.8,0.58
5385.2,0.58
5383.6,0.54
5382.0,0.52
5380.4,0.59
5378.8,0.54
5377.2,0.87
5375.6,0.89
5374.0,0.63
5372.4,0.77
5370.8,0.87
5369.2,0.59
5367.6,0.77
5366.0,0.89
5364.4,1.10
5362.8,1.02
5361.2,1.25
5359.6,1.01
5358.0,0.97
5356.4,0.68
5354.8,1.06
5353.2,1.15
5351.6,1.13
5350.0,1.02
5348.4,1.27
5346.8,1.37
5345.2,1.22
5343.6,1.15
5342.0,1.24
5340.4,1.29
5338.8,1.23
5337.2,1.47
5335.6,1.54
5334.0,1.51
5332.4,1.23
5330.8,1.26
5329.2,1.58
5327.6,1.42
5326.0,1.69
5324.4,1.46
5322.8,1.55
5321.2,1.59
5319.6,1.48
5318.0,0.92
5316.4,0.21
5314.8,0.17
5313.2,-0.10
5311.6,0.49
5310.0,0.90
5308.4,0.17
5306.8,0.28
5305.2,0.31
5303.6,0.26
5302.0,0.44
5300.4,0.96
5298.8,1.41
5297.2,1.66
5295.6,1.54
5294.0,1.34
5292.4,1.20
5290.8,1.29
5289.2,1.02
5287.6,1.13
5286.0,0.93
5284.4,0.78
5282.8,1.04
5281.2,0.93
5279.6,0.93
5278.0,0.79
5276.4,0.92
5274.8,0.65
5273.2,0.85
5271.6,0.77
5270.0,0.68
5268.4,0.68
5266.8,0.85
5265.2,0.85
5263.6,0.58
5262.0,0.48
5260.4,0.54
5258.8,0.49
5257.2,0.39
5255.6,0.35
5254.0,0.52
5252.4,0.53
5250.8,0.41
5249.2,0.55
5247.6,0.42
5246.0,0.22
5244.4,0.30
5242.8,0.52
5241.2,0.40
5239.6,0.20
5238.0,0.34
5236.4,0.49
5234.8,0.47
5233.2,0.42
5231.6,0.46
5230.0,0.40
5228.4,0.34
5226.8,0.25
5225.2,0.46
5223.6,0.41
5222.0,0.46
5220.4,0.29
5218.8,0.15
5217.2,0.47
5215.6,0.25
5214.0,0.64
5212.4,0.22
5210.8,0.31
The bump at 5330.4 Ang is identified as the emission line C IV 1549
